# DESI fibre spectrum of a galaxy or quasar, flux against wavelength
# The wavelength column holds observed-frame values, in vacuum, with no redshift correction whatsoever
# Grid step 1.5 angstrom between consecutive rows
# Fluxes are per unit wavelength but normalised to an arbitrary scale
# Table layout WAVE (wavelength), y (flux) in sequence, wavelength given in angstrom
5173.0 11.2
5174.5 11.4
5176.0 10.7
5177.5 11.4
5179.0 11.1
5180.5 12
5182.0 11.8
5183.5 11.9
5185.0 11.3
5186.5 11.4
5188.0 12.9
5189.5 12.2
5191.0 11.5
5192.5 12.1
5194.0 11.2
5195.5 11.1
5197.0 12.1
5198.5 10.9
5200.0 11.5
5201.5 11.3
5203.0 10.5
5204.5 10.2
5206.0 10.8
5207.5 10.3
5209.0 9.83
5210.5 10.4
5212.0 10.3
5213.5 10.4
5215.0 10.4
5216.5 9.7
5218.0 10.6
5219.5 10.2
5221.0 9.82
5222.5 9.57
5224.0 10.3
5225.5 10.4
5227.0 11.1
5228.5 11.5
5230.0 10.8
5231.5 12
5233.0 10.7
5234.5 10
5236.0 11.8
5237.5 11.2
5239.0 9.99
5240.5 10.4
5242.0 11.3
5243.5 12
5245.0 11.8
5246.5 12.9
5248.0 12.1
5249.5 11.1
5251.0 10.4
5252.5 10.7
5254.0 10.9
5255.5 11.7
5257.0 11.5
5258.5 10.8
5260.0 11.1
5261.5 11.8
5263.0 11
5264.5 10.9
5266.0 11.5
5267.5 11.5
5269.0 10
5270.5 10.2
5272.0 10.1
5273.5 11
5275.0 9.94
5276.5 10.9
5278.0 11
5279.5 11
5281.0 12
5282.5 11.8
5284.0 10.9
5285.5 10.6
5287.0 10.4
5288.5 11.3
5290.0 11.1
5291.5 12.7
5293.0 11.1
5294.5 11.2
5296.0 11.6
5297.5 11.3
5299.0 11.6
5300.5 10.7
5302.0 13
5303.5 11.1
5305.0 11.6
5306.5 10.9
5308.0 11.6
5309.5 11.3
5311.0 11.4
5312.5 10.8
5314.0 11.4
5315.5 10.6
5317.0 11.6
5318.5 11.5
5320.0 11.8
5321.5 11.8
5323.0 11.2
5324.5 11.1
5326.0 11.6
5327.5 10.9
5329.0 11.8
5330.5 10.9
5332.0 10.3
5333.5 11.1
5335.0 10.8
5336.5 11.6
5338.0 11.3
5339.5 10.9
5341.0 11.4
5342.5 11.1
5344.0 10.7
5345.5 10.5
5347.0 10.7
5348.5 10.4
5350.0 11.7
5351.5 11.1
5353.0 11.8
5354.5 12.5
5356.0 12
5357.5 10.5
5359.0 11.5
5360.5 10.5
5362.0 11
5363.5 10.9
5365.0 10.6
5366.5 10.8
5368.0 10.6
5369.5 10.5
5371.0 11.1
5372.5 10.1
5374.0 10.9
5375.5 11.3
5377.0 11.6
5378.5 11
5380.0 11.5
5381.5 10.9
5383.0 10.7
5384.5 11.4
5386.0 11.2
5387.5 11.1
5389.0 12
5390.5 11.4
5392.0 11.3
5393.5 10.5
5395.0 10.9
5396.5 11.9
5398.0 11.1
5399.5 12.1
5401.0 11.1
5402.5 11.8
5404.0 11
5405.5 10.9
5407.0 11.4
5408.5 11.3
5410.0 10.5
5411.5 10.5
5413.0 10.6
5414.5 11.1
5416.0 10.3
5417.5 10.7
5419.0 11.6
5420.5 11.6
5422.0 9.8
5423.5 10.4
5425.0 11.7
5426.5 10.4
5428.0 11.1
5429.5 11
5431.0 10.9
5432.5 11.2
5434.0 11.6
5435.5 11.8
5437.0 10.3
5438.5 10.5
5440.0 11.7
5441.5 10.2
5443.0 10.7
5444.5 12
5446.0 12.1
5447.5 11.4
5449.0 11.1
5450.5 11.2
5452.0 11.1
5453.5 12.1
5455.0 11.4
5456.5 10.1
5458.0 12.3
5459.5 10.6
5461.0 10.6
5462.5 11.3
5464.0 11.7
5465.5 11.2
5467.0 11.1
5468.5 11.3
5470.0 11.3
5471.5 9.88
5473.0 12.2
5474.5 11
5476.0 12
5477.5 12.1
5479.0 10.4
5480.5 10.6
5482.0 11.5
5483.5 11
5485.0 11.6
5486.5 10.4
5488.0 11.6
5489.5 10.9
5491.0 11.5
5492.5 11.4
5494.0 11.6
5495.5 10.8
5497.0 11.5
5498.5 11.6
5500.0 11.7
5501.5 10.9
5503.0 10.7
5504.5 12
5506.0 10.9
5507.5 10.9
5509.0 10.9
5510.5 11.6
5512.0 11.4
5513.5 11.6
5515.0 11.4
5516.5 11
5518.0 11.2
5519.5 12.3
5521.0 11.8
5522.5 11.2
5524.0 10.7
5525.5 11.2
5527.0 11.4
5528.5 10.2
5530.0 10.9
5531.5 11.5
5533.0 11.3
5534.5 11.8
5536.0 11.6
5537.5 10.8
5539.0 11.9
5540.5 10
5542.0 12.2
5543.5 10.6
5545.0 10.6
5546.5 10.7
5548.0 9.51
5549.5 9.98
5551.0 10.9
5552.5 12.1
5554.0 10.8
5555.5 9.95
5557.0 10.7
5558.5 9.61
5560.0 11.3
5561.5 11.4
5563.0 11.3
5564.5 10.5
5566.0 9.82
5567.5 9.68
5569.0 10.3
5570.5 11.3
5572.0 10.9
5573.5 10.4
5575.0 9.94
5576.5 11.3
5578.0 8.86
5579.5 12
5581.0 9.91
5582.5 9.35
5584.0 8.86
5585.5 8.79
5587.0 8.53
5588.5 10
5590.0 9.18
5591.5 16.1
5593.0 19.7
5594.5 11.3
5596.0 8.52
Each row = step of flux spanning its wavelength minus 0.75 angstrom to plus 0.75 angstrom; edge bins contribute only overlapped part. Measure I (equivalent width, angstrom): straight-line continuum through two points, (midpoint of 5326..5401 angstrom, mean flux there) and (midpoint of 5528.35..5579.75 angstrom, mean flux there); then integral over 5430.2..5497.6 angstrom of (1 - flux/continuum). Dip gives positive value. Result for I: -1.8 angstrom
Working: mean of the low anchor 11.1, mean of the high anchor 10.8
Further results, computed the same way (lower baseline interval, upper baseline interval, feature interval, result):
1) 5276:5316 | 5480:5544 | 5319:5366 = 0.5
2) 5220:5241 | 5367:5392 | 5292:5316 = -1.0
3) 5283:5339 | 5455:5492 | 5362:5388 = 0.7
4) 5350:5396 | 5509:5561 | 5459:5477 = -0.2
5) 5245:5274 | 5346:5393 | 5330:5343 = 0.1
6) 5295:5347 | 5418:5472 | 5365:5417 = 0.5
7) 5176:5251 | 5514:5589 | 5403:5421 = -0.2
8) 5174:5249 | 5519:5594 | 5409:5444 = 0.2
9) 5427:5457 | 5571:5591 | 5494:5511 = -1.0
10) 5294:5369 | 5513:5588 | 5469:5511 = -1.5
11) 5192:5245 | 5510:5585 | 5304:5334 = -1.3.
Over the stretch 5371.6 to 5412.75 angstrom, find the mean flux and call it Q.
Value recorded 11.2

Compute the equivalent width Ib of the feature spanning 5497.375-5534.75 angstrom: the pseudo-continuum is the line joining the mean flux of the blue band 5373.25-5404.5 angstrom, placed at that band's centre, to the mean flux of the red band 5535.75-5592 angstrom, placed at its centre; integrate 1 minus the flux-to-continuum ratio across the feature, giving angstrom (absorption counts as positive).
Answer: -1.9 angstrom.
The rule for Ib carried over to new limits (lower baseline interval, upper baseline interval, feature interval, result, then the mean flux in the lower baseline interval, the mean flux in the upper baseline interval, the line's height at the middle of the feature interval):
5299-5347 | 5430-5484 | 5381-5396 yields 0.09 angstrom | 11.2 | 11.2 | 11.2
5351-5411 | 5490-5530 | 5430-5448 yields 0.02 angstrom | 11.2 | 11.3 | 11.2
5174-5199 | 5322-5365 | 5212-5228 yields 1.71 angstrom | 11.6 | 11.1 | 11.5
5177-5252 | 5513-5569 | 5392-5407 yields -0.37 angstrom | 11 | 10.9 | 11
